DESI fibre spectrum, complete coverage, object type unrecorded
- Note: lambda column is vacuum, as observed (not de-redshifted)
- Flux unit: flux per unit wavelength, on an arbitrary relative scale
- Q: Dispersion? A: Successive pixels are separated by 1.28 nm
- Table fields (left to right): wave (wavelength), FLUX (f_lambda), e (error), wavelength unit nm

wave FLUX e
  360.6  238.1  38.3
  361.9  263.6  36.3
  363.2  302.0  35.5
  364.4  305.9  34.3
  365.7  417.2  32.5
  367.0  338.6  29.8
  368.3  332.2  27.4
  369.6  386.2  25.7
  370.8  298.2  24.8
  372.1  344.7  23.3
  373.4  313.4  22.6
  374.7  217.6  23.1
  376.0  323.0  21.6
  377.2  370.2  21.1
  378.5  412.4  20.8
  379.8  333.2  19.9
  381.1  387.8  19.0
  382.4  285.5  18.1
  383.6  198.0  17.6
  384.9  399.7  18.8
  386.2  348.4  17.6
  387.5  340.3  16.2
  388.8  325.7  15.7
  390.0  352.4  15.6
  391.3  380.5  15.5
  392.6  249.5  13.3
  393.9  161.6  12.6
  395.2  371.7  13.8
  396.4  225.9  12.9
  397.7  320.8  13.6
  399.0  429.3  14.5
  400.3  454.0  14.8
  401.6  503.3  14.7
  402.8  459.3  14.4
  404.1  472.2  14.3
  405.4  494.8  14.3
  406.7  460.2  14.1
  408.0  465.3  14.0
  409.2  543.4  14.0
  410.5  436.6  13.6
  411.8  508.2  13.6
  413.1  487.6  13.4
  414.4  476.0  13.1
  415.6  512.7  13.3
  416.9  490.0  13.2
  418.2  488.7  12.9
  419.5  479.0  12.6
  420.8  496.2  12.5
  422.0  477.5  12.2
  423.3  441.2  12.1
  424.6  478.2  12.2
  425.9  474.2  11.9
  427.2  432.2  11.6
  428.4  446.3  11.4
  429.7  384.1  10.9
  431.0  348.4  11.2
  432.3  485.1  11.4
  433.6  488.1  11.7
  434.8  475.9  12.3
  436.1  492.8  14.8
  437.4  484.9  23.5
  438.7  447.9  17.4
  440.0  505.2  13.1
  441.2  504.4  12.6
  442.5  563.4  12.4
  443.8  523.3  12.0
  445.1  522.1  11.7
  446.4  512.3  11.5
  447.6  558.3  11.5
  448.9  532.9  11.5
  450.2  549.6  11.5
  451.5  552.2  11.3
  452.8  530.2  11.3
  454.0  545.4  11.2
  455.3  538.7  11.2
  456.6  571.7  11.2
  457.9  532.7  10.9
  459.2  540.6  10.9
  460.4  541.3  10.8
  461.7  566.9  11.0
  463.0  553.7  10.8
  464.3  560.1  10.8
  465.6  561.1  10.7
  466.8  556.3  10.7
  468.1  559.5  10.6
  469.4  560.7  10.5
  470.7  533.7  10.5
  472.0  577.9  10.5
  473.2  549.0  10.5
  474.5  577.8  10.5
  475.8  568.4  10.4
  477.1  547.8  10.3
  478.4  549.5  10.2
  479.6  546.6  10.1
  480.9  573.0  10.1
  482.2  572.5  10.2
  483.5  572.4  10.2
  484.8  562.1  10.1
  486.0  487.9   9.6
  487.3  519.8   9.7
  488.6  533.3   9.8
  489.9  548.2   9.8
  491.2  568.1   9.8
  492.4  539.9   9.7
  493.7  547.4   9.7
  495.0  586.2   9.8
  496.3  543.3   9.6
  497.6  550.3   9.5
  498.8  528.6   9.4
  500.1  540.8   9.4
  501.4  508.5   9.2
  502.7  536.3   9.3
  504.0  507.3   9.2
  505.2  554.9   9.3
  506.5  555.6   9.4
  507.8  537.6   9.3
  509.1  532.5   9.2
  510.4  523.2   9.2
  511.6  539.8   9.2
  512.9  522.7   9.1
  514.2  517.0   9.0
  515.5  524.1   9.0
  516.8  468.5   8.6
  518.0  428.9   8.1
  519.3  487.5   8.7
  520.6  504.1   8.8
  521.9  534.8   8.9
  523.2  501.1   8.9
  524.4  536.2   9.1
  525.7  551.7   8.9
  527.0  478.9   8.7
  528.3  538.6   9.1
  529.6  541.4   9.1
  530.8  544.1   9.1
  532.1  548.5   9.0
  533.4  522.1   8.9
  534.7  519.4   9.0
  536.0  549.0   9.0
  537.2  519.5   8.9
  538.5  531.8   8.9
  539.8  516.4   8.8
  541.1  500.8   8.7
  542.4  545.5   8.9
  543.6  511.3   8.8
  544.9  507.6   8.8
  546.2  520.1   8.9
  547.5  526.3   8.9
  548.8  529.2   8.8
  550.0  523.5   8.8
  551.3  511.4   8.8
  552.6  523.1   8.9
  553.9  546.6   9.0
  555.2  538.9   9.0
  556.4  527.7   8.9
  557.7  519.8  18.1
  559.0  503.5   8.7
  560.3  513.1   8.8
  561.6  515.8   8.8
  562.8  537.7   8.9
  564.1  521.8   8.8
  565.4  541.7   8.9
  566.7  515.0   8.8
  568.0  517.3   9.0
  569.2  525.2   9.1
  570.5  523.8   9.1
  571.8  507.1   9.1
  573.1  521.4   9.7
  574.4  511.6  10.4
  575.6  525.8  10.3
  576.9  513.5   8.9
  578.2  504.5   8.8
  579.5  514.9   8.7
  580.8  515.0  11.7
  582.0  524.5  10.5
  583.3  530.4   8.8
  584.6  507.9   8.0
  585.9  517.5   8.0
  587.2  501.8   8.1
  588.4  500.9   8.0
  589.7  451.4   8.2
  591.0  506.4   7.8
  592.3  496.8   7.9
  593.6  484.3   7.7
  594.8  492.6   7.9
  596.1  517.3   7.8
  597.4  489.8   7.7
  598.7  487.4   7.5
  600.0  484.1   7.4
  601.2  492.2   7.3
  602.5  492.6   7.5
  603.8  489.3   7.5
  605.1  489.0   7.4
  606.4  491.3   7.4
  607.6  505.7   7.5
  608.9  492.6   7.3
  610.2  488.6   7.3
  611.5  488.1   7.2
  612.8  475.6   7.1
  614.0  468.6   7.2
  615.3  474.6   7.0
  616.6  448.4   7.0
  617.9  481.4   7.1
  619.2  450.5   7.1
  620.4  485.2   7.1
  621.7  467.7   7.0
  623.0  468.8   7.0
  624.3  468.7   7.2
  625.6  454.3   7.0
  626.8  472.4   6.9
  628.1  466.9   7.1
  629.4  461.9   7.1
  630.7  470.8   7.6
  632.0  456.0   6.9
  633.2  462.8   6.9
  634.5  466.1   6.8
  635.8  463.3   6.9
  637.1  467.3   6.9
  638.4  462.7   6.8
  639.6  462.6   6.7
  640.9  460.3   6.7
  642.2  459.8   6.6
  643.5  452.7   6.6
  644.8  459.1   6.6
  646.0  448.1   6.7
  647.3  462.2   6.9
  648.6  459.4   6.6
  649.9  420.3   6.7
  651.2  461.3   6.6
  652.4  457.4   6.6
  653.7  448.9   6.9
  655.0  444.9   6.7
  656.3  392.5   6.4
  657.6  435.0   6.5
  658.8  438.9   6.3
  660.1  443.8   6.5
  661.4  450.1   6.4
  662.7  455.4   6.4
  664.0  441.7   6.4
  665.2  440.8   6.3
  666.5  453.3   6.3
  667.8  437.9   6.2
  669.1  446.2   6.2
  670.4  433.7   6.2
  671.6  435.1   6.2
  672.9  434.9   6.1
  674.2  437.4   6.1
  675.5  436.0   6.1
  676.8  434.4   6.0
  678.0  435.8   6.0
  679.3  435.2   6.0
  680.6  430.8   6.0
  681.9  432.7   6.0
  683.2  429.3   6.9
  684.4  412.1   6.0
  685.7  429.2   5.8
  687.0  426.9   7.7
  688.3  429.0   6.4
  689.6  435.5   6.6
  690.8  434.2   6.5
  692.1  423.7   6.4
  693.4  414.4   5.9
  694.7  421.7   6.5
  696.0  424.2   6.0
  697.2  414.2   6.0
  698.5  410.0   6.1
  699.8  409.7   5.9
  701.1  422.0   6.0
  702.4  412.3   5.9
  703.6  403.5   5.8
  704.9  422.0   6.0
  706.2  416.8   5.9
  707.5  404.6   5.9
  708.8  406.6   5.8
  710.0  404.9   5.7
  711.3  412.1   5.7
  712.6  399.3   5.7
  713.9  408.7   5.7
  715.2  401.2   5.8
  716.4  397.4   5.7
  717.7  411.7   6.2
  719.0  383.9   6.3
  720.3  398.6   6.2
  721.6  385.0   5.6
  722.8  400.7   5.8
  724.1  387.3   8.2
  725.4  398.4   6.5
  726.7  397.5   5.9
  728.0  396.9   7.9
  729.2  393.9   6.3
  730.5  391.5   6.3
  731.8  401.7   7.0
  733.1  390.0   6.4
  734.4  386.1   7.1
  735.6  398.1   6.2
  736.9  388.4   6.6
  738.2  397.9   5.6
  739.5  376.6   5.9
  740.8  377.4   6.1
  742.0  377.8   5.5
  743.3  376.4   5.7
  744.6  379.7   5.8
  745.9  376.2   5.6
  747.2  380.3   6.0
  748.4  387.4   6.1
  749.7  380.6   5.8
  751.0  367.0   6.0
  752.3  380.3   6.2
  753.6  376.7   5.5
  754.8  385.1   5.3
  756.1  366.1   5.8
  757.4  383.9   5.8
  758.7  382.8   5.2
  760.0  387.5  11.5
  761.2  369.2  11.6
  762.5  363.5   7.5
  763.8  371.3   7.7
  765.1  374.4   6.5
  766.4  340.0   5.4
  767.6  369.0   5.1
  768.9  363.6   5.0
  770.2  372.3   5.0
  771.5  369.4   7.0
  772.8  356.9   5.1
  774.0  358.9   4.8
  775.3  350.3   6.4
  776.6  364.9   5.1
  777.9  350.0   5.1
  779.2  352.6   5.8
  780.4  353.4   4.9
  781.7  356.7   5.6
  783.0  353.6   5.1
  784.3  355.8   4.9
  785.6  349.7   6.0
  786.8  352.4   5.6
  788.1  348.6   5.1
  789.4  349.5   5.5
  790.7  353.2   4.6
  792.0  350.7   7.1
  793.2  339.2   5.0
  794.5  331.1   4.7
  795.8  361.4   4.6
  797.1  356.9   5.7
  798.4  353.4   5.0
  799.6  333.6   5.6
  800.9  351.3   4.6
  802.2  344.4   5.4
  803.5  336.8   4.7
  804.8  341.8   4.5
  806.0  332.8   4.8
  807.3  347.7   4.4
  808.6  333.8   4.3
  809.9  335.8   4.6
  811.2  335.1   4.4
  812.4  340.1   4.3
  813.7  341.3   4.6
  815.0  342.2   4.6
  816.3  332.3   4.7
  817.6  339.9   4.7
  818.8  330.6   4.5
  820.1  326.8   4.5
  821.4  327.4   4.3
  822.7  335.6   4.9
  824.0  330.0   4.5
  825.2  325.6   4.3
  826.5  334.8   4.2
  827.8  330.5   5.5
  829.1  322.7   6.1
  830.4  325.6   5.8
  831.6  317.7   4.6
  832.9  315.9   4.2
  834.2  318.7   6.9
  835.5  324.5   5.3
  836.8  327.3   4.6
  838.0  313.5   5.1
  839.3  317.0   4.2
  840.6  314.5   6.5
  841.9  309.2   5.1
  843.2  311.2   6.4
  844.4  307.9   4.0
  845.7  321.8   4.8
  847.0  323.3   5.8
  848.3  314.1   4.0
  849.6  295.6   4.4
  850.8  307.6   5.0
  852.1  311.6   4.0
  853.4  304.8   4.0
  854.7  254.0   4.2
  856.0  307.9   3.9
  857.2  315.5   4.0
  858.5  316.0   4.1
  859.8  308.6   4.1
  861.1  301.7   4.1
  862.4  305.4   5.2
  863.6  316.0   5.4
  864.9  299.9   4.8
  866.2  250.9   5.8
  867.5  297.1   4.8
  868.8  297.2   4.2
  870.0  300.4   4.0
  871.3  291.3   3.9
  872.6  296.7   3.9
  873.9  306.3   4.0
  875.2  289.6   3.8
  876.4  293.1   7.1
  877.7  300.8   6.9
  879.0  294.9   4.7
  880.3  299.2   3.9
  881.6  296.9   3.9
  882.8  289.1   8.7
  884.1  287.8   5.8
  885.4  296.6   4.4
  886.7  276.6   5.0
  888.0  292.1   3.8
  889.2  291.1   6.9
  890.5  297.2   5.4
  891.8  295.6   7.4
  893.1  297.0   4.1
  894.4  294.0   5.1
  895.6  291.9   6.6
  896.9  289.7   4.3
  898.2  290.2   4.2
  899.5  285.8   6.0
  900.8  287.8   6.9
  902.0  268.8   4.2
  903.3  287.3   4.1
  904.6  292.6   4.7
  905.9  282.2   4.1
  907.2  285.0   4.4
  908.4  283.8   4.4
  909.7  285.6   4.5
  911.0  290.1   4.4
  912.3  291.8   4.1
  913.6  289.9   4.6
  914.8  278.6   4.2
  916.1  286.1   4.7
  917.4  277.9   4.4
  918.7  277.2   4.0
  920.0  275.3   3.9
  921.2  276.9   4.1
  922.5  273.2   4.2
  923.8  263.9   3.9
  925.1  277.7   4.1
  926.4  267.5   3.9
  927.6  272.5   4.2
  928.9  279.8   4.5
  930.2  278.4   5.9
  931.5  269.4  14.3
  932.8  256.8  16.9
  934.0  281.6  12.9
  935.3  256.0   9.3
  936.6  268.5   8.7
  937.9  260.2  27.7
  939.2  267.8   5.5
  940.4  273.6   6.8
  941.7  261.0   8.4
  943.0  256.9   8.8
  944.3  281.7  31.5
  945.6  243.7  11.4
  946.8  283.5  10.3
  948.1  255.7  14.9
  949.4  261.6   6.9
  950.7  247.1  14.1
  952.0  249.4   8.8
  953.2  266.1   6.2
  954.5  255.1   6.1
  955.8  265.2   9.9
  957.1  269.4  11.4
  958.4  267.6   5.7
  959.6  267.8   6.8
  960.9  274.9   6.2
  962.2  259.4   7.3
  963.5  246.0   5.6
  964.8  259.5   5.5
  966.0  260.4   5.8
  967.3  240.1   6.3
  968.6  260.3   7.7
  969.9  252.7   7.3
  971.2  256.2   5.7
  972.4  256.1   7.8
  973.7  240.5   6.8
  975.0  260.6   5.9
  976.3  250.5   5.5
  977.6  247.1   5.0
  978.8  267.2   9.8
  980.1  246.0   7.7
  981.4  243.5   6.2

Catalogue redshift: 0.00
